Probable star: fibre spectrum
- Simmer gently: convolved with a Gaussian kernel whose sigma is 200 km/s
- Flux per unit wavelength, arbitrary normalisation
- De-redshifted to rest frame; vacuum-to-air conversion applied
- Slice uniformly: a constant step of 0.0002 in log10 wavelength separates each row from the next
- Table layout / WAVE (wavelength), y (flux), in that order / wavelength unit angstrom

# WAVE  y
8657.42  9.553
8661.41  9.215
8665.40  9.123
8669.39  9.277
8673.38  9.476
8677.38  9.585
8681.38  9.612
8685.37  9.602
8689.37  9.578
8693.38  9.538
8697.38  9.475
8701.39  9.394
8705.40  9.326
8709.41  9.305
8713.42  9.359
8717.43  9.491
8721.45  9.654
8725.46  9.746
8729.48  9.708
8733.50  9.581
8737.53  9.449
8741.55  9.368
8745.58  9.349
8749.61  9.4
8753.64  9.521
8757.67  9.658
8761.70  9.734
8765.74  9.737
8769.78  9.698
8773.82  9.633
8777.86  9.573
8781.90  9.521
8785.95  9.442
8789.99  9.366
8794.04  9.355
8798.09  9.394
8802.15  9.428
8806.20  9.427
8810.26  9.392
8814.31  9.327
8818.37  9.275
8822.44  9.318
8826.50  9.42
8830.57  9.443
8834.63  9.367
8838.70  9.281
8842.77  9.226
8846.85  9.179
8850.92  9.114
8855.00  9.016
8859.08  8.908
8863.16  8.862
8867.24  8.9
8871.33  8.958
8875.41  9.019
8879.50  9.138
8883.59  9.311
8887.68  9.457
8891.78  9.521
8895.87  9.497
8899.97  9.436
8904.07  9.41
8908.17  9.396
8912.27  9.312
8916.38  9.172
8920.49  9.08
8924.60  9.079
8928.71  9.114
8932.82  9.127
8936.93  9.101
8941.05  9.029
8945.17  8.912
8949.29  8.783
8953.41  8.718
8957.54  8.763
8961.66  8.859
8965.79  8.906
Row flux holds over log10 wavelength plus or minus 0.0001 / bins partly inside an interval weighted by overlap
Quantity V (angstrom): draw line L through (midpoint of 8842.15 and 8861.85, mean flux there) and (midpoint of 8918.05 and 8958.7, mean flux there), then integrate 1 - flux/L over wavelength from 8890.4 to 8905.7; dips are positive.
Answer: -0.8 angstrom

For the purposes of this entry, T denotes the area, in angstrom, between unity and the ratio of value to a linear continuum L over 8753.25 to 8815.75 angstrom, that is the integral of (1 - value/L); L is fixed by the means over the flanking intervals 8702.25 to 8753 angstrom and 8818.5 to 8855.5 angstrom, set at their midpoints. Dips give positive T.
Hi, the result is -1.0 angstrom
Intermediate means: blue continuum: 9.48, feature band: 9.52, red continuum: 9.27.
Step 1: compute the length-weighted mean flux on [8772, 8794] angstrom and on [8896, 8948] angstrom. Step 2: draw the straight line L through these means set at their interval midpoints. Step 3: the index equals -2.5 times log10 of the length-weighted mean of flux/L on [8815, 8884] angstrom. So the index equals 0.02 mag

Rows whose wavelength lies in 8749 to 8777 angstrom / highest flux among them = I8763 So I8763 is 9.737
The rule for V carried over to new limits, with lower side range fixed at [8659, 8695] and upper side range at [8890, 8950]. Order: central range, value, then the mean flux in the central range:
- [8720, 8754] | -0.52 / 9.53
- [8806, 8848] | -0.15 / 9.33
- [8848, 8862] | 0.39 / 9.01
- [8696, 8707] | 0.03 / 9.39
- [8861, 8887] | 0.56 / 9.05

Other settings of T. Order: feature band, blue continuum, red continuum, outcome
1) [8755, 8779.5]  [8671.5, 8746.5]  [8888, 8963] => -0.7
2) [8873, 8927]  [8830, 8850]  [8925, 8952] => -1.0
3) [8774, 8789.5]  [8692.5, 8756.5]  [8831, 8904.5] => -0.2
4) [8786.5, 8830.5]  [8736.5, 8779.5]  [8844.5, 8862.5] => -0.4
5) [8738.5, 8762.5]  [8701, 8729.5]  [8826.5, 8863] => -0.2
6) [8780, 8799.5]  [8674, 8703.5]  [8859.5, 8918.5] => -0.1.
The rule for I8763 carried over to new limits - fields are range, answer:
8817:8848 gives 9.443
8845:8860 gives 9.179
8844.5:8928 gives 9.521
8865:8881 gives 9.138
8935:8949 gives 9.101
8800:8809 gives 9.428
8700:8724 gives 9.654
